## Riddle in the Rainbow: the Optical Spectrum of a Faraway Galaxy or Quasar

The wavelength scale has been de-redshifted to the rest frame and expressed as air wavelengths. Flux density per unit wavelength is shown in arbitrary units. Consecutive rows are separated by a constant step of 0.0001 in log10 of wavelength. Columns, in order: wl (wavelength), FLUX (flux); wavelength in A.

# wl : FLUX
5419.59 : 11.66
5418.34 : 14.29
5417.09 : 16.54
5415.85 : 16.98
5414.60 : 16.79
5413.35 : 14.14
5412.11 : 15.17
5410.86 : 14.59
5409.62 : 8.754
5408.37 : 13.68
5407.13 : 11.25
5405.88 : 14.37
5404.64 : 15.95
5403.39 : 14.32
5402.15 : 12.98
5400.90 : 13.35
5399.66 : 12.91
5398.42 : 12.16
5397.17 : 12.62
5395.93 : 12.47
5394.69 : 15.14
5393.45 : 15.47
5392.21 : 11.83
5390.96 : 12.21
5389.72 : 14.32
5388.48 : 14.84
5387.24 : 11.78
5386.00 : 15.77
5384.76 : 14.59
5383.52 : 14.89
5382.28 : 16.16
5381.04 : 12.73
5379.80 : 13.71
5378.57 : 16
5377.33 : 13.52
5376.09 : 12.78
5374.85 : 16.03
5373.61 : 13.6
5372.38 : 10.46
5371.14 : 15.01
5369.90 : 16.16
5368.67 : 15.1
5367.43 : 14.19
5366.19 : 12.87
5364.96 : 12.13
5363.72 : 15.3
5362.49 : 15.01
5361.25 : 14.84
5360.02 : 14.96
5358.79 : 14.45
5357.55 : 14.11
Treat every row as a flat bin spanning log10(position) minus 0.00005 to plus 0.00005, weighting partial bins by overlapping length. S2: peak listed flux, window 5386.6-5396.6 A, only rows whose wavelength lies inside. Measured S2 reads 15.47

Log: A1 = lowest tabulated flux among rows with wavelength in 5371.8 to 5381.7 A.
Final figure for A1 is 10.46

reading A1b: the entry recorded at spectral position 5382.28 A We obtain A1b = 16.16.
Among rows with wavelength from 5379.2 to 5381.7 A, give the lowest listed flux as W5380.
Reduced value 12.73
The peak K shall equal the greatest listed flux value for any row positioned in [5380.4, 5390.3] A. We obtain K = 16.16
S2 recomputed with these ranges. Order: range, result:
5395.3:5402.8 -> 13.35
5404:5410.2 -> 15.95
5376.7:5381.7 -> 16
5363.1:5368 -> 15.3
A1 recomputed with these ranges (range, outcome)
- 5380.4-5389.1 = 11.78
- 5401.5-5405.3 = 12.98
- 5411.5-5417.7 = 14.14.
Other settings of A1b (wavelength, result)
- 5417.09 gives 16.54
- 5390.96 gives 12.21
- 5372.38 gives 10.46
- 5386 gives 15.77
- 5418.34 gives 14.29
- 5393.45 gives 15.47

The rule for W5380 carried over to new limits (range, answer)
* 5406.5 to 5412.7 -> 8.754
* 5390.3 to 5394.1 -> 11.83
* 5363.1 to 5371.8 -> 12.13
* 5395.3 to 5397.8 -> 12.47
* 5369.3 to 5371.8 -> 15.01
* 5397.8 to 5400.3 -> 12.16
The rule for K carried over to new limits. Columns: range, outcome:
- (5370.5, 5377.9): 16.03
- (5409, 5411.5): 14.59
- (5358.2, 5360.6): 14.96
